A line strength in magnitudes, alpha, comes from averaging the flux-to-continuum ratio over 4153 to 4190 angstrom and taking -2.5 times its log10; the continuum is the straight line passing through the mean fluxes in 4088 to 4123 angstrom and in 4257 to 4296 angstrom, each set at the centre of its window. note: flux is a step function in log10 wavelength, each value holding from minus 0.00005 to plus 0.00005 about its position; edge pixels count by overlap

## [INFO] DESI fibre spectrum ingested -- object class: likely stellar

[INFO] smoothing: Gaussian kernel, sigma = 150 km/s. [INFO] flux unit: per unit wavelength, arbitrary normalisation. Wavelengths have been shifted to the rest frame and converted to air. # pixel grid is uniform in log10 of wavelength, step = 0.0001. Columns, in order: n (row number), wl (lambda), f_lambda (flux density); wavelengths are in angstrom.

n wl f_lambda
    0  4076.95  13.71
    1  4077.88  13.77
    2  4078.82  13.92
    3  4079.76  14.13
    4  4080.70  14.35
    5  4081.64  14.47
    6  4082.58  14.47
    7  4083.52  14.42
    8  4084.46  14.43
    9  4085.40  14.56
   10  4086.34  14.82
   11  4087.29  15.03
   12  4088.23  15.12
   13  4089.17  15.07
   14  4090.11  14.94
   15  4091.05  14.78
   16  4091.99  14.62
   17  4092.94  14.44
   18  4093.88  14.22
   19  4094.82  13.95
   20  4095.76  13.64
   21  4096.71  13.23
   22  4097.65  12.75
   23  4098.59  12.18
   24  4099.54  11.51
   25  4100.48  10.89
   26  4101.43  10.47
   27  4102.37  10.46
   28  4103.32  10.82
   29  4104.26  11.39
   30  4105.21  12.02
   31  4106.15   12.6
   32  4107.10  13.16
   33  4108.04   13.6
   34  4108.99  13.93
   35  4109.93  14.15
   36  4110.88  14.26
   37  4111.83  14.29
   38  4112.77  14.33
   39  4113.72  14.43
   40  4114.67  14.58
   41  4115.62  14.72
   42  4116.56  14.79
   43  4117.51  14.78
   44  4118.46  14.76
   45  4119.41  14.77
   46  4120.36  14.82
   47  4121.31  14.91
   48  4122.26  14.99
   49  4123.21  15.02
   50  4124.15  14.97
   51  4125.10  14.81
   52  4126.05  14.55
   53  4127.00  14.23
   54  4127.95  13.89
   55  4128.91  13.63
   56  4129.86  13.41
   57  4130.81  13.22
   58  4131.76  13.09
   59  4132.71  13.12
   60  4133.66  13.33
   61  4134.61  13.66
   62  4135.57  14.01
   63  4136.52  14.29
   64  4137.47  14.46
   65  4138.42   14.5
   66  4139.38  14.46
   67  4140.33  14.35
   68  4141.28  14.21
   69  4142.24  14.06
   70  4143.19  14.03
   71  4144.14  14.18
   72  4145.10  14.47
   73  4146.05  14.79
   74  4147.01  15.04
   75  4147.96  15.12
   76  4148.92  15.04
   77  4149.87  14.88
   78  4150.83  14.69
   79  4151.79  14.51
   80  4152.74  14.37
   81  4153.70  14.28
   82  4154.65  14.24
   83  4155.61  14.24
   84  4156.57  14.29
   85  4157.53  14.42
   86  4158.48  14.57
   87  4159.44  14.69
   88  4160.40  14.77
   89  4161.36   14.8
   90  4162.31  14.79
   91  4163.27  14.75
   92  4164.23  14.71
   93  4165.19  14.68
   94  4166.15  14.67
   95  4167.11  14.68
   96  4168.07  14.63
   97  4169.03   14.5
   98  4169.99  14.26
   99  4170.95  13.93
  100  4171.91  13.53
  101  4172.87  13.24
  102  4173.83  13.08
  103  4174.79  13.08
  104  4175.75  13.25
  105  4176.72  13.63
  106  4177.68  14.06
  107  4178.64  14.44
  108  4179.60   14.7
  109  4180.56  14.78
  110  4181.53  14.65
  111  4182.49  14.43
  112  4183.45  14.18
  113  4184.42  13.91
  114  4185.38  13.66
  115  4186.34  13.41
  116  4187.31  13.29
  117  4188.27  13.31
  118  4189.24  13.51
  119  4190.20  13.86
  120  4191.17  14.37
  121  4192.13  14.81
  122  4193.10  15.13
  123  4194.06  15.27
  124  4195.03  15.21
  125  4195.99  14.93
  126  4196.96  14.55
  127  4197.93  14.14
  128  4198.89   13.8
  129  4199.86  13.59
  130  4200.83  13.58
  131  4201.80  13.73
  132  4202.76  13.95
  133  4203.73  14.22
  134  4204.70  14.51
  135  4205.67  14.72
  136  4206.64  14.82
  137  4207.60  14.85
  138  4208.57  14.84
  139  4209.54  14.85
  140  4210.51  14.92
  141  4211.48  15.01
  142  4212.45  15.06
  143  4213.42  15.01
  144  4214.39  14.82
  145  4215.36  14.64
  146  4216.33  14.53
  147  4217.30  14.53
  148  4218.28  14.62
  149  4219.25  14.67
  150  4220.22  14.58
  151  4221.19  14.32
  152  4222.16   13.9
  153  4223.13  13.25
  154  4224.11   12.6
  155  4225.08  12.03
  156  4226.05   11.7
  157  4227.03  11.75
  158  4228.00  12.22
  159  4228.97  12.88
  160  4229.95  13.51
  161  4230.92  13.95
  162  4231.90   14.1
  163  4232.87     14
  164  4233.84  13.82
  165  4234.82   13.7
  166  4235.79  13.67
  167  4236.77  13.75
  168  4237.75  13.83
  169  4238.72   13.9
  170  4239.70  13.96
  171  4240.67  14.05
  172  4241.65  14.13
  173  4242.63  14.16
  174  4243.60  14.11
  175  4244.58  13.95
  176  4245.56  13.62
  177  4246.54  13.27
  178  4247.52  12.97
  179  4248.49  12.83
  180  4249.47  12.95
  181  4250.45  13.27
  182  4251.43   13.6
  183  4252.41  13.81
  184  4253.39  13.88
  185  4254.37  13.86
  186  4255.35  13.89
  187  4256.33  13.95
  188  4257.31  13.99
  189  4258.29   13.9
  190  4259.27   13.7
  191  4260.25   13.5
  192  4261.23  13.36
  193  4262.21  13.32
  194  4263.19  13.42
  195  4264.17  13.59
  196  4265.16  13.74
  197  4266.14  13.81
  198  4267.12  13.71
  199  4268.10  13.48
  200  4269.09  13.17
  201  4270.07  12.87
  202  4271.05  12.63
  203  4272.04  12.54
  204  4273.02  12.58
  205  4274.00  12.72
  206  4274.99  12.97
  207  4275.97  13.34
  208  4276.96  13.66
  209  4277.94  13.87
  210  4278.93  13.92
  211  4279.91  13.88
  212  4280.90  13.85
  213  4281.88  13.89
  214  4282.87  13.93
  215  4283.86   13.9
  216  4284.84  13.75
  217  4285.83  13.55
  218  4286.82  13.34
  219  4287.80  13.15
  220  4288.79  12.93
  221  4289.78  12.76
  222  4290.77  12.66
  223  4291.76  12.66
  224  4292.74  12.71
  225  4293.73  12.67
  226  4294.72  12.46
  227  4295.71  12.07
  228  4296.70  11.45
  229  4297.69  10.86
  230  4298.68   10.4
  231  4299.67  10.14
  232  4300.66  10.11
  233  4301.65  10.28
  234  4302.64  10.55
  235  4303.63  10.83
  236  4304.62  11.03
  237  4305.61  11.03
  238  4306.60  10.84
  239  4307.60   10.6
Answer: -0.05 mag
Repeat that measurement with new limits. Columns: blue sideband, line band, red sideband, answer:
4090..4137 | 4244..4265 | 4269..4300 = -0.05 mag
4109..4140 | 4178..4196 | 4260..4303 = -0.05 mag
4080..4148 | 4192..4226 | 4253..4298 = -0.06 mag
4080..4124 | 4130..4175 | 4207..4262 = -0.03 mag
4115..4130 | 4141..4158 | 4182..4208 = 0.00 mag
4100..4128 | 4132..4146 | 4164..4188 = -0.02 mag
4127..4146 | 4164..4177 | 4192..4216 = 0.02 mag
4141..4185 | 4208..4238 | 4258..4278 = -0.01 mag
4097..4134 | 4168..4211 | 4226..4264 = -0.05 mag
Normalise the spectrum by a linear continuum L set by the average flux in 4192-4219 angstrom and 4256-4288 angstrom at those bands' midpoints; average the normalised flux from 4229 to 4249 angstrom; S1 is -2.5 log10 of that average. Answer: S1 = 0.02 mag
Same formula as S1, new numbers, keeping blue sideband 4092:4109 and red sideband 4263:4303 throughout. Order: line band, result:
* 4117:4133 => -0.14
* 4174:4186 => -0.11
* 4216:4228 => -0.06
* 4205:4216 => -0.17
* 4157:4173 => -0.15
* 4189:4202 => -0.14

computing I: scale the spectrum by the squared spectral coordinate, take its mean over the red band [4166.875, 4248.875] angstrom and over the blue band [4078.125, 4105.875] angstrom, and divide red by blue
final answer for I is 1.10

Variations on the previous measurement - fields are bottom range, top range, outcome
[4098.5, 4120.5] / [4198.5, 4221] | 1.15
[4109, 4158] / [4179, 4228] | 1.02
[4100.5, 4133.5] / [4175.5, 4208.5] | 1.08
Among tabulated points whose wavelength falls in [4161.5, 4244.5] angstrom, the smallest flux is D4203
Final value 11.7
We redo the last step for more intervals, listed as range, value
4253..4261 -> 13.5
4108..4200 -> 13.08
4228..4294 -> 12.22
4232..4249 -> 12.83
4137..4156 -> 14.03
